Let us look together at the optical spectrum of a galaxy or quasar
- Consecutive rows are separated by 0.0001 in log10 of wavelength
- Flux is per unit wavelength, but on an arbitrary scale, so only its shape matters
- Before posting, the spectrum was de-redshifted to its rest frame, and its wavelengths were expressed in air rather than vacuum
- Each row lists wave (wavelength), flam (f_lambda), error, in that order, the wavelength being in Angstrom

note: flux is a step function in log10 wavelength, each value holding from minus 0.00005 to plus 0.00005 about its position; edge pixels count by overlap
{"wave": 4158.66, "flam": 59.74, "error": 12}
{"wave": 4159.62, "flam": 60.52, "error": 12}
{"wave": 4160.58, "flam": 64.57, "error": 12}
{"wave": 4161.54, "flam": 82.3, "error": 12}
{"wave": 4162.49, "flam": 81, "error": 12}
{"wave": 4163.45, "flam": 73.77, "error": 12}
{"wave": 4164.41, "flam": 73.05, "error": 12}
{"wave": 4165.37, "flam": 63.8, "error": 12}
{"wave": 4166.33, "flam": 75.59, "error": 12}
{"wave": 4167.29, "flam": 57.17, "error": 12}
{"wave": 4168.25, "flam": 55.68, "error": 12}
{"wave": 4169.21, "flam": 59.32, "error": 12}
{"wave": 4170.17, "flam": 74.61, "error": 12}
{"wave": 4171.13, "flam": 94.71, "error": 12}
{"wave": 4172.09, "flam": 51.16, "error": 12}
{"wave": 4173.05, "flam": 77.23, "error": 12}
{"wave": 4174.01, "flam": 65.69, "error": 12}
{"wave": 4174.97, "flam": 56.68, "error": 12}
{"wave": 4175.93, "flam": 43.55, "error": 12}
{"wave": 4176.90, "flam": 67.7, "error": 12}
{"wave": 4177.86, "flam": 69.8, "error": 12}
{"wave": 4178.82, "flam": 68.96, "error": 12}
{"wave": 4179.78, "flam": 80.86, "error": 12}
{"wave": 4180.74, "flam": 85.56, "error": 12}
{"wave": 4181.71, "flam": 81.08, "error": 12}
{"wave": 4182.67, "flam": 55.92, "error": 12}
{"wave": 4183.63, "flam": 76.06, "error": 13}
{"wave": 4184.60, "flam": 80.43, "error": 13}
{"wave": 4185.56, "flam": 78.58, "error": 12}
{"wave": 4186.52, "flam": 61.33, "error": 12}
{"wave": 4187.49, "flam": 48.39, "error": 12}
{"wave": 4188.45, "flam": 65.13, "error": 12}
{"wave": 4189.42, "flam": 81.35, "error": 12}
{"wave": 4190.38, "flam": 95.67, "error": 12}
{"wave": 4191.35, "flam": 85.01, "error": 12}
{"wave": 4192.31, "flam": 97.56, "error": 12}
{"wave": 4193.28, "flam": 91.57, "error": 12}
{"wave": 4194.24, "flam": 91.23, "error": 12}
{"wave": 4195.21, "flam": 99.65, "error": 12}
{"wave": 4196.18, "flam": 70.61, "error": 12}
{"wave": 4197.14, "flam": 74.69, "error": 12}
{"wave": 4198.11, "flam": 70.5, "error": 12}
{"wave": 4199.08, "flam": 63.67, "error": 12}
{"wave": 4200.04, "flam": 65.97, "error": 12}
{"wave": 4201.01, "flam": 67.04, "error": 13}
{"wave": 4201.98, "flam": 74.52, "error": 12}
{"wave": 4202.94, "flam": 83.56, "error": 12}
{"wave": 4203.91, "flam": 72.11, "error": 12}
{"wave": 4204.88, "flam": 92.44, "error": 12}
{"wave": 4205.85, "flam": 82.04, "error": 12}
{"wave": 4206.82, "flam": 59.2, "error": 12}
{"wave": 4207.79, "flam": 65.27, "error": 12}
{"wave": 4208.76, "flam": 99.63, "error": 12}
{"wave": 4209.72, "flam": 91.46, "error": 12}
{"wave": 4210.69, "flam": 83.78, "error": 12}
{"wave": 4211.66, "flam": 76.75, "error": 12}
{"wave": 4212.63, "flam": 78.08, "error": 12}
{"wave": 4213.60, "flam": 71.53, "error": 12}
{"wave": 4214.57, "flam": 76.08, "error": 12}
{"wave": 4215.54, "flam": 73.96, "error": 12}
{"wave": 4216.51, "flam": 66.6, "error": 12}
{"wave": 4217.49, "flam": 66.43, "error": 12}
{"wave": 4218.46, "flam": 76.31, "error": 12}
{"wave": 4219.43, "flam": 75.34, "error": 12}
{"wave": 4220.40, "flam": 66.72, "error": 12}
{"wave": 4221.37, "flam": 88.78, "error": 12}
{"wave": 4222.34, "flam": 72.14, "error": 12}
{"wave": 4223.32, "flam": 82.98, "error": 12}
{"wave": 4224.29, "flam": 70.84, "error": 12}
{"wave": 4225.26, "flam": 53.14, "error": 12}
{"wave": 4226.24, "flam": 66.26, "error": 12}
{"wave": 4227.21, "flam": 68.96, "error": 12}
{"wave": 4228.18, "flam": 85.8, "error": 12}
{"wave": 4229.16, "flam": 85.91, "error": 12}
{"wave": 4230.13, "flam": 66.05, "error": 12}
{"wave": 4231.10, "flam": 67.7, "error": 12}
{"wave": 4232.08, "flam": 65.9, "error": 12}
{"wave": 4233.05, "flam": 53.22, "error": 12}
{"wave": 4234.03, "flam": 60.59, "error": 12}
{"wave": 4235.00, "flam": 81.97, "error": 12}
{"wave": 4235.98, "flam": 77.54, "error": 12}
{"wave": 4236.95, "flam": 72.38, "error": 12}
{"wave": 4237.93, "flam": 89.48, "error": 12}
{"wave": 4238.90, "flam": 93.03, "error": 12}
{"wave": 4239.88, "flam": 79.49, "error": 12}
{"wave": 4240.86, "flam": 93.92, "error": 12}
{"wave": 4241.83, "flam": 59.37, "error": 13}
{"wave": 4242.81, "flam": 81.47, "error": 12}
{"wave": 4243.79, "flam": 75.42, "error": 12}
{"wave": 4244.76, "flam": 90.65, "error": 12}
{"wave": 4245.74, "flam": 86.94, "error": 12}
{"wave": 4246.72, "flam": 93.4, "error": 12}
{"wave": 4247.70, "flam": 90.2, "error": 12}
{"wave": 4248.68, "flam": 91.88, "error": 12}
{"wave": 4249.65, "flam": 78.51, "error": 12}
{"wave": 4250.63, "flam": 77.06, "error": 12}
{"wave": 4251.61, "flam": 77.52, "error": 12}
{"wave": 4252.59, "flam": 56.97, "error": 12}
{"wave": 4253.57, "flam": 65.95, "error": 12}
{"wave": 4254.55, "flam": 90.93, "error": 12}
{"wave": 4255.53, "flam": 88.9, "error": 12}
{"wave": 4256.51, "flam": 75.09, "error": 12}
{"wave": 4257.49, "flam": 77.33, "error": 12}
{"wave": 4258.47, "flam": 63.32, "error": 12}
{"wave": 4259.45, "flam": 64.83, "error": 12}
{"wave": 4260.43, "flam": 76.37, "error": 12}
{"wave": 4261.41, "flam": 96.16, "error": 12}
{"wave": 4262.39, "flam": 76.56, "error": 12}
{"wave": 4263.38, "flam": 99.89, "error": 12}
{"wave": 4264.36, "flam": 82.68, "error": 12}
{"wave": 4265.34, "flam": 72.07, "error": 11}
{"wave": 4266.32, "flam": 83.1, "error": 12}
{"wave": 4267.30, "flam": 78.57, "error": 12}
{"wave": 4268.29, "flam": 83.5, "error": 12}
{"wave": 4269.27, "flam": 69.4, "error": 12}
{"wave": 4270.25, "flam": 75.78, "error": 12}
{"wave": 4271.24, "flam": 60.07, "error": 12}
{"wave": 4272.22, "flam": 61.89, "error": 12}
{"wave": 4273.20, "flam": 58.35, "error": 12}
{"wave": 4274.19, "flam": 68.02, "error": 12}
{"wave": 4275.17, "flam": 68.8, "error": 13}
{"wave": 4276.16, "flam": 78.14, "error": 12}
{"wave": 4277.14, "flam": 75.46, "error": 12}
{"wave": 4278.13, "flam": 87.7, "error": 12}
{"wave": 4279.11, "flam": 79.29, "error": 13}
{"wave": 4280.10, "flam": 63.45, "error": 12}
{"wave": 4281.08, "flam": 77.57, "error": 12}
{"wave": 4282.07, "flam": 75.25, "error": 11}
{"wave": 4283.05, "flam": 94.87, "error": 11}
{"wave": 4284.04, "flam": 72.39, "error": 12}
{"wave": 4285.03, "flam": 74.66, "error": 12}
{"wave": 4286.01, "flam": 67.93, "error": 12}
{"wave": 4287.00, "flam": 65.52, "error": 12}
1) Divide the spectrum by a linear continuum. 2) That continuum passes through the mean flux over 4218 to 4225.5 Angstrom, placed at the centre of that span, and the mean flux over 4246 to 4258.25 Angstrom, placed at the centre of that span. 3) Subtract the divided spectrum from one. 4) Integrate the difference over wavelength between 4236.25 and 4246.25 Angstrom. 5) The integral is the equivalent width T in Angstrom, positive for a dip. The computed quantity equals -0.5 Angstrom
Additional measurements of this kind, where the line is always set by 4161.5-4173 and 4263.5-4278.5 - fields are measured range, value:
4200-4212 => -1.2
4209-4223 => -0.9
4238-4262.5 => -2.3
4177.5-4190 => -0.2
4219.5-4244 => -0.6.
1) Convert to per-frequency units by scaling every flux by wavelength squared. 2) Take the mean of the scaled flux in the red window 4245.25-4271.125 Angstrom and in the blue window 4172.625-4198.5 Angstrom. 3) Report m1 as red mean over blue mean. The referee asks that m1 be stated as 1.1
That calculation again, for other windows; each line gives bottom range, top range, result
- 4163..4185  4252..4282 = 1.14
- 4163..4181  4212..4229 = 1.10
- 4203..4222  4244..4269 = 1.07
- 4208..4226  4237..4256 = 1.10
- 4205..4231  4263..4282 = 1.02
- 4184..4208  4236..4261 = 1.06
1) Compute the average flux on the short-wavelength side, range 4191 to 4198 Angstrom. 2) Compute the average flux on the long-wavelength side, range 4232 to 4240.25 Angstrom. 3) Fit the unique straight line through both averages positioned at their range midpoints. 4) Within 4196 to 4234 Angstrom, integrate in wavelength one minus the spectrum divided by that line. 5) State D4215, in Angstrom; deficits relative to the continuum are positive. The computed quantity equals 3.5 Angstrom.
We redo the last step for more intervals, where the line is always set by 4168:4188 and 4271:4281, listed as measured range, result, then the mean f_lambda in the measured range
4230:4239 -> -0.3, 72.2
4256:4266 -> -1.2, 78.6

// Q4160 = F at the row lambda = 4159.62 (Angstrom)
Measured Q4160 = 60.52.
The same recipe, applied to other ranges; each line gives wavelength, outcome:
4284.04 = 72.39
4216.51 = 66.6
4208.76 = 99.63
